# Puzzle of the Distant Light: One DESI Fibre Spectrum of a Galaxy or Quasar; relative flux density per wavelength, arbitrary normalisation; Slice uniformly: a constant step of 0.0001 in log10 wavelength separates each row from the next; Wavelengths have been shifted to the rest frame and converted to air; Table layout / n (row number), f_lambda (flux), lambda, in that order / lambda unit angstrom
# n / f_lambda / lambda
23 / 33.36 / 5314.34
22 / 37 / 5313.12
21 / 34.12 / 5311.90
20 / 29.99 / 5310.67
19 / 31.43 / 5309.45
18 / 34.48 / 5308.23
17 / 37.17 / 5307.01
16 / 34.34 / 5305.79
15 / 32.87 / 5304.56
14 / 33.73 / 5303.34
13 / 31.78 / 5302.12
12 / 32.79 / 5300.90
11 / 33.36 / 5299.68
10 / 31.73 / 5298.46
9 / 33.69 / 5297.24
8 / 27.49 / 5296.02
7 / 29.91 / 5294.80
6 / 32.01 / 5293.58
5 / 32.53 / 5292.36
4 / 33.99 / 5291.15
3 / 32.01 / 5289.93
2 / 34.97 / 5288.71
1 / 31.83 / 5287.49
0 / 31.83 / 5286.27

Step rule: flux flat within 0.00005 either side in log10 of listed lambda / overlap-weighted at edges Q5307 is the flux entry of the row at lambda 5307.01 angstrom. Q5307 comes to 37.17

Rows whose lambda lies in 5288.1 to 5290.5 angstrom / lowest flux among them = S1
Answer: 32.01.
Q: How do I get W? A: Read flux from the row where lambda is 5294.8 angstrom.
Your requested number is 29.91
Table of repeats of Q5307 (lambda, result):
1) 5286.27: 31.83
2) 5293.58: 32.01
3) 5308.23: 34.48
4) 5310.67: 29.99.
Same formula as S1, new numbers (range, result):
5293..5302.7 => 27.49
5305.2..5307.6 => 34.34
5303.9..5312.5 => 29.99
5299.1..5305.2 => 31.78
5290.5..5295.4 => 29.91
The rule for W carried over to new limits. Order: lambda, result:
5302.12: 31.78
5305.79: 34.34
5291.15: 33.99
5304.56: 32.87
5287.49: 31.83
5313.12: 37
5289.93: 32.01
